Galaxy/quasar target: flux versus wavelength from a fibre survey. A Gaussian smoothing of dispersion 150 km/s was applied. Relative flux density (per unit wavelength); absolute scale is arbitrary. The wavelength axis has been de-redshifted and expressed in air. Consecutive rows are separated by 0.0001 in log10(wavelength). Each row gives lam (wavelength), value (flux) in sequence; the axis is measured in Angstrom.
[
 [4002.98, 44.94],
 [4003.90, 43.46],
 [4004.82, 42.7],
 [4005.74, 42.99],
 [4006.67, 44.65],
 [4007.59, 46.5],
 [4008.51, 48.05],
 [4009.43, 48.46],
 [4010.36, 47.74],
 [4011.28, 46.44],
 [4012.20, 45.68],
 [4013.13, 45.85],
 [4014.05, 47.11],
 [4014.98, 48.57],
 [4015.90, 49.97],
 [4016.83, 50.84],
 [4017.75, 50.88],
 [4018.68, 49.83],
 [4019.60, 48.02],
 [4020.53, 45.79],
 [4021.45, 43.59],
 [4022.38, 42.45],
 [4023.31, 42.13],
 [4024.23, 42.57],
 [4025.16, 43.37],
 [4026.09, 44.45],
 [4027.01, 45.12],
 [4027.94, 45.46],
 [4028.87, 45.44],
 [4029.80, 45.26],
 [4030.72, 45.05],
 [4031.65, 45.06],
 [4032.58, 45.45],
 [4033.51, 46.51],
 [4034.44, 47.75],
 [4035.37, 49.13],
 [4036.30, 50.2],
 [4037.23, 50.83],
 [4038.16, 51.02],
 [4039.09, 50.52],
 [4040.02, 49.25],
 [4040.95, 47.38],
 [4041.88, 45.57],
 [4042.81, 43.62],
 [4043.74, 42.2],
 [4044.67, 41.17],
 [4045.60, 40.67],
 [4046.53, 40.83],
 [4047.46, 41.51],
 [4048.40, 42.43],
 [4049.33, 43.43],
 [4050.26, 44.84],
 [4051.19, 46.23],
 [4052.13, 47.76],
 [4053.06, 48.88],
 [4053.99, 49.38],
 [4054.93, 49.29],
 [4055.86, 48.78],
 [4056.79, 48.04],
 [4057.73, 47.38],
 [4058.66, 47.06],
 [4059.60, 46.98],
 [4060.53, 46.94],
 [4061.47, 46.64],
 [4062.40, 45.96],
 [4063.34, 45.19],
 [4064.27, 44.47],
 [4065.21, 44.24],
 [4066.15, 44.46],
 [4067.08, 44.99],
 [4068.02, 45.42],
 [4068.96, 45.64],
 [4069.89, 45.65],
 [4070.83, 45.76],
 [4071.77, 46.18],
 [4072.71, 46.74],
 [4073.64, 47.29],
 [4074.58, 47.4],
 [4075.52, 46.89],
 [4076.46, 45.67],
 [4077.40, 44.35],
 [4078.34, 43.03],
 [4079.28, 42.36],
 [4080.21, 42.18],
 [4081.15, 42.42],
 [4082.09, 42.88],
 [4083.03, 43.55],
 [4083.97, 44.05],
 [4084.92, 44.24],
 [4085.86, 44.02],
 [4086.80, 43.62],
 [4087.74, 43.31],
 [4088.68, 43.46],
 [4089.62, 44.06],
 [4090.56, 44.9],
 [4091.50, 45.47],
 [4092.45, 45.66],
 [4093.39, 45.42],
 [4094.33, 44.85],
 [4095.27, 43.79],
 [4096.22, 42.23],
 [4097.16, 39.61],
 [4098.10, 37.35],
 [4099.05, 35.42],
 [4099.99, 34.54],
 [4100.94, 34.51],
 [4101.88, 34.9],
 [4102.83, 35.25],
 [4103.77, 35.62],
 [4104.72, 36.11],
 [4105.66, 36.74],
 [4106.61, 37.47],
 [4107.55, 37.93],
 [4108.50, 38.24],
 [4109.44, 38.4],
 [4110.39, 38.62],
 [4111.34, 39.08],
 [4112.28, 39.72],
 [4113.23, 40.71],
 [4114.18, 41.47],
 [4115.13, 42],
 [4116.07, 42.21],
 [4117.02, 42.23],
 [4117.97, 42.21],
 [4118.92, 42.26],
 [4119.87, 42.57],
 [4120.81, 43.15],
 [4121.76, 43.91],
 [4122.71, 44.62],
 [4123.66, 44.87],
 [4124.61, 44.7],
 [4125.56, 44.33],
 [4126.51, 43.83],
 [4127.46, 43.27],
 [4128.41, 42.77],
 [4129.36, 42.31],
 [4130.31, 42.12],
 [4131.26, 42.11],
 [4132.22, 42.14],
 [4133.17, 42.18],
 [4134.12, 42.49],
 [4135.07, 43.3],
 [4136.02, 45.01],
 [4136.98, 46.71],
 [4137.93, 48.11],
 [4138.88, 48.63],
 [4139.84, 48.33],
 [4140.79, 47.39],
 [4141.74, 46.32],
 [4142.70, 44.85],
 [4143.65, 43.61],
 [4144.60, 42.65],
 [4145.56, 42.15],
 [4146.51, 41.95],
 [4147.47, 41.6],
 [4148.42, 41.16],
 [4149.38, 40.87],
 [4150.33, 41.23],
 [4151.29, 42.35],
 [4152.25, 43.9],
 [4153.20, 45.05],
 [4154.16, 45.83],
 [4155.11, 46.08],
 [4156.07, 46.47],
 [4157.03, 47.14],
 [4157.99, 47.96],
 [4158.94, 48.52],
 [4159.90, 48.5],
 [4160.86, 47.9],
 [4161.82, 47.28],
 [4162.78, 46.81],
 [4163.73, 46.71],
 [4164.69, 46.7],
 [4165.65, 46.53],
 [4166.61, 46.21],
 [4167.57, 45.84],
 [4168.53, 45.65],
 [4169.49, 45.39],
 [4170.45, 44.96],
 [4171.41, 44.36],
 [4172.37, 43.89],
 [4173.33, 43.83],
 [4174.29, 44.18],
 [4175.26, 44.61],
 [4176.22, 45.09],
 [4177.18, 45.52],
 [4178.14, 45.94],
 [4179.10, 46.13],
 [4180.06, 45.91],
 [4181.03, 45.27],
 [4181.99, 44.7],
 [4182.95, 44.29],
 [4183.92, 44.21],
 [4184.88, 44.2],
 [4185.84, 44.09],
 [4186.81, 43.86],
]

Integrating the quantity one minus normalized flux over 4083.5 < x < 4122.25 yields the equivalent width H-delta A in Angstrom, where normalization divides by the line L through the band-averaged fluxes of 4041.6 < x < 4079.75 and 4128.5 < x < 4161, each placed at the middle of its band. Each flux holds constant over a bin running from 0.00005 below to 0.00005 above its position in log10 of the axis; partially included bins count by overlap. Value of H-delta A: 3.64 Angstrom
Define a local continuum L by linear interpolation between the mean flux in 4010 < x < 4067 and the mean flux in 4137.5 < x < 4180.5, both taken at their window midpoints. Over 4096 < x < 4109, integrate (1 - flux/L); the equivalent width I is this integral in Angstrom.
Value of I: 2.6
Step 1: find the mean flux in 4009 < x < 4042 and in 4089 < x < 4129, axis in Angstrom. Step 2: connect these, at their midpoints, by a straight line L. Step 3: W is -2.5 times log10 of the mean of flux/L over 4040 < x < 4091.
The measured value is -0.026 mag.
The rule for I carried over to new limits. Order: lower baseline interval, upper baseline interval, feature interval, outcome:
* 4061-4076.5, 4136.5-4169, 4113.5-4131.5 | 1.0 Angstrom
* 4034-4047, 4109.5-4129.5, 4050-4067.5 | -0.5 Angstrom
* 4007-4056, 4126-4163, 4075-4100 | 1.3 Angstrom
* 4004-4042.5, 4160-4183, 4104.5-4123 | 2.2 Angstrom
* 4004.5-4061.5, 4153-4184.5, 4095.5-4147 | 4.9 Angstrom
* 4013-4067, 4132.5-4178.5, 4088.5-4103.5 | 1.7 Angstrom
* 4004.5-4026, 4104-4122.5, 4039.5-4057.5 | -0.5 Angstrom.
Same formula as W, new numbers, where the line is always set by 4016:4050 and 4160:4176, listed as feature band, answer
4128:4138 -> 0.057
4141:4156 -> 0.055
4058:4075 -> -0.006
